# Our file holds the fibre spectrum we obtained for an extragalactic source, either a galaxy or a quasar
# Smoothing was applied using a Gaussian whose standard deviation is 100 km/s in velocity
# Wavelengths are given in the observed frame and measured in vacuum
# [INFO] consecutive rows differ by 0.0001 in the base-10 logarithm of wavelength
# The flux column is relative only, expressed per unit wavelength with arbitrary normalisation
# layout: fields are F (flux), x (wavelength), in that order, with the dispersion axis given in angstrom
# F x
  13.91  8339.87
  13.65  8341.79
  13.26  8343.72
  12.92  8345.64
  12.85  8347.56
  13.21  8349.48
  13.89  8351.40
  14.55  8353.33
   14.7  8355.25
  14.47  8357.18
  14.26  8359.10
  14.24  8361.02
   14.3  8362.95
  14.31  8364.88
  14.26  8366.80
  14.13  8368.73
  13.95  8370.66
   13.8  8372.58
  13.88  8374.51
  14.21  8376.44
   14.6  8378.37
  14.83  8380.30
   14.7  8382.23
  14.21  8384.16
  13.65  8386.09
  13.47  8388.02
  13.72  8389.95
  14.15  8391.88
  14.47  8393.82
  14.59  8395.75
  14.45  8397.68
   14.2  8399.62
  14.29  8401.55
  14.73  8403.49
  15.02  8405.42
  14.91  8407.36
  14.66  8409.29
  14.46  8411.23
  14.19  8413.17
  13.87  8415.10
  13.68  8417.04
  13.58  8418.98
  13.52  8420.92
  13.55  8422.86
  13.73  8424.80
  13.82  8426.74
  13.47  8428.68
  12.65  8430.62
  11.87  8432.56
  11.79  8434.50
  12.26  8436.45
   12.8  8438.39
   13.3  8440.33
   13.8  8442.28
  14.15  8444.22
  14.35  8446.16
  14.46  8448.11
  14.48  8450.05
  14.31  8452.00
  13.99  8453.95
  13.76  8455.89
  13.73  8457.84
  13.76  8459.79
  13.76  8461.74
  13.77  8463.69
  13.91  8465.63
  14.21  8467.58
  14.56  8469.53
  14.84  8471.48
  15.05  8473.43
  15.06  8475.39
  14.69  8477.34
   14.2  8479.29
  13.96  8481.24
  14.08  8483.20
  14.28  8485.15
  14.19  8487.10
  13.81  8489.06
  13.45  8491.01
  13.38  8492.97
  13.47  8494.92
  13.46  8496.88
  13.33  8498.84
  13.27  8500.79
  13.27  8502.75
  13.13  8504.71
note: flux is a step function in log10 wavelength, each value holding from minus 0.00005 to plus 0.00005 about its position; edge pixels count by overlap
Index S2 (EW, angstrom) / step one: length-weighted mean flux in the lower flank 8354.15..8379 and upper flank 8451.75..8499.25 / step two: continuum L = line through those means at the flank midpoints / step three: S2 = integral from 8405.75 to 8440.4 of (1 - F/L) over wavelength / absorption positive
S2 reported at 1.6 angstrom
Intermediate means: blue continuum 14.2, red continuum 14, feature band 13.5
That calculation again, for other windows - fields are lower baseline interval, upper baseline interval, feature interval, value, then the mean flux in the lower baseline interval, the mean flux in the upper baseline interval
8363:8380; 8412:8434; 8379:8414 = -1.4 angstrom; 14.2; 13.4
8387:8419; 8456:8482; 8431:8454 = 1.4 angstrom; 14.3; 14.3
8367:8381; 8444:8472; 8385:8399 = 0.1 angstrom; 14.2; 14.1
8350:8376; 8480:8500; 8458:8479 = -0.8 angstrom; 14.2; 13.7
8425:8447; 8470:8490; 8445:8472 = -0.7 angstrom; 13.1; 14.4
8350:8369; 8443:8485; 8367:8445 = 2.1 angstrom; 14.3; 14.2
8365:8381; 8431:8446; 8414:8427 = -0.4 angstrom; 14.2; 12.9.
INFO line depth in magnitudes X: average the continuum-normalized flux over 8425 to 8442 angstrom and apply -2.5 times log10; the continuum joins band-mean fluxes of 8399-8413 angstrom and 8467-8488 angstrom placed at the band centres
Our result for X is 0.14 mag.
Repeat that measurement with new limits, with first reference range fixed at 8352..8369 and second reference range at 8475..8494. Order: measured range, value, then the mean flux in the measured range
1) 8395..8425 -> 0.002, 14.2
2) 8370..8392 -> 0.016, 14.1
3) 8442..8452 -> -0.010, 14.3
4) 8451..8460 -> 0.018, 13.9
